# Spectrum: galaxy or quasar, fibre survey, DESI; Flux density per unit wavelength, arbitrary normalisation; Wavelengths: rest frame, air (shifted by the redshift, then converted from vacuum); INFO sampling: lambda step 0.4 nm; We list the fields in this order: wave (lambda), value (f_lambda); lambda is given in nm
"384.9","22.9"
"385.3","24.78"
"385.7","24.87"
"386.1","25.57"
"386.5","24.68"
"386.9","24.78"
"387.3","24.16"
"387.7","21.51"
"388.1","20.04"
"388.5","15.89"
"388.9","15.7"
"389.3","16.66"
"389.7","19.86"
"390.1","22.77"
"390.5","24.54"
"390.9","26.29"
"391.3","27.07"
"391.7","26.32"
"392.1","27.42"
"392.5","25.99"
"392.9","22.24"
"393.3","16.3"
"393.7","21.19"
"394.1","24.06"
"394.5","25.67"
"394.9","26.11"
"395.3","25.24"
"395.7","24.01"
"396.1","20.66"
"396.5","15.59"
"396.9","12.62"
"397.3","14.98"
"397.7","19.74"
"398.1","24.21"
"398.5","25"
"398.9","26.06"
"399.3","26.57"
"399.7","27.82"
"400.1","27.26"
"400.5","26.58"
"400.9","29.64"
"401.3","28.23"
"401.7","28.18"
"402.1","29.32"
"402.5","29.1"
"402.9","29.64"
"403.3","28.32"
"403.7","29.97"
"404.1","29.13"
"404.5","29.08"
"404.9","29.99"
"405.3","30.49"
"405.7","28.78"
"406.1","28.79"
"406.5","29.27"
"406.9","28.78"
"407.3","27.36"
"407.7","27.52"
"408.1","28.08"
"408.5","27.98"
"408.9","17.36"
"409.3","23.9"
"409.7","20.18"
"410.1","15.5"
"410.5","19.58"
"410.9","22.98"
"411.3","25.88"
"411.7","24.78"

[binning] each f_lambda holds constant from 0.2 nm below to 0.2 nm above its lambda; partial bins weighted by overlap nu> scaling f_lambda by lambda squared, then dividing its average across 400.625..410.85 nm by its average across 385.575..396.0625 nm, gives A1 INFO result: 1.3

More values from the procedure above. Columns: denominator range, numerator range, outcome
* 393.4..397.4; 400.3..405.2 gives 1.43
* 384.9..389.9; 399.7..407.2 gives 1.45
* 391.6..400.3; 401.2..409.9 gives 1.27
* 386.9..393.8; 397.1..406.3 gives 1.31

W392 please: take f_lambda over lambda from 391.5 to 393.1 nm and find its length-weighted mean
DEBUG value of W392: 25.5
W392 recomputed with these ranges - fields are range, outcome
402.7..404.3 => 29.3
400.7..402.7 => 28.9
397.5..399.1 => 23.8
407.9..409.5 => 24.3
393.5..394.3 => 22.6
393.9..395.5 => 25.3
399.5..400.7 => 27.2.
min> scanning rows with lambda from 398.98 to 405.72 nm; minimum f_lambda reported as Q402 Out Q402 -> 26.57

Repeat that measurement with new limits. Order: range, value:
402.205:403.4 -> 28.32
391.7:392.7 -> 25.99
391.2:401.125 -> 12.62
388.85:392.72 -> 15.7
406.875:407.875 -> 27.36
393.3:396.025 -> 16.3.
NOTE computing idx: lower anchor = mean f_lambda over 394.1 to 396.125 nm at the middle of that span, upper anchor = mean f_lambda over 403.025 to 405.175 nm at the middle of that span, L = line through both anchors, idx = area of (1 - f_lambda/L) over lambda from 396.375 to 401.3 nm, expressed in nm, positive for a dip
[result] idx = 0.63 nm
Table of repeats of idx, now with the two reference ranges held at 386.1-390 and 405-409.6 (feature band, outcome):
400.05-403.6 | -0.47 nm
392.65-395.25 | -0.02 nm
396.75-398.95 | 0.34 nm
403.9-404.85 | -0.12 nm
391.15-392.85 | -0.33 nm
